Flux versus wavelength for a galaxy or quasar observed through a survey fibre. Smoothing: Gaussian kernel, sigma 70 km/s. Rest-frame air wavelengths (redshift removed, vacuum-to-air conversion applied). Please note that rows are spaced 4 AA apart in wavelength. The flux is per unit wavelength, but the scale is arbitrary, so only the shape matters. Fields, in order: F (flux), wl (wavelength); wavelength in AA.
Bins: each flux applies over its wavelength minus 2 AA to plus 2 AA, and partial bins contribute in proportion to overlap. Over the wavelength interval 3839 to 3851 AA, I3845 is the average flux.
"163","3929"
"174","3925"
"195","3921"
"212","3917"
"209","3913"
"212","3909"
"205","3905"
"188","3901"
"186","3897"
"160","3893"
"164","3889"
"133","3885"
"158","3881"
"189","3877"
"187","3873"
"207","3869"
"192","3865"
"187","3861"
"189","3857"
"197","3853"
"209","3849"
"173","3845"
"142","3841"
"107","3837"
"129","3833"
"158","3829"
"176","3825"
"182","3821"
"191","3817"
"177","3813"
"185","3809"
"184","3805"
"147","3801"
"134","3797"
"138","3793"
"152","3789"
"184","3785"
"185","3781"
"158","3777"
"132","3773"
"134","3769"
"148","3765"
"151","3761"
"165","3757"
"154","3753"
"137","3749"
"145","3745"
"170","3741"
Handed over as 175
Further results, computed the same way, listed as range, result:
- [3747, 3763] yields 152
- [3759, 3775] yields 141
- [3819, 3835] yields 161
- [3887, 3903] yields 174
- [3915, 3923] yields 204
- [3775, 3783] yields 172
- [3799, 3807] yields 166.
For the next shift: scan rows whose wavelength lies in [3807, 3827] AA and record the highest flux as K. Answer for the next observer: 191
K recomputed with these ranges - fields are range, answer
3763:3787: 185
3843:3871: 209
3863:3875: 207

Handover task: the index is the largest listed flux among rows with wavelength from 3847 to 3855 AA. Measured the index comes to 209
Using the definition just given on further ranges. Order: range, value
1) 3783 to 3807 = 184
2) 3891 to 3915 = 212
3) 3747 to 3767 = 165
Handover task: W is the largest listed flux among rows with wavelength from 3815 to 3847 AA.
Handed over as 191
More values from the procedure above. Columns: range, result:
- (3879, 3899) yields 186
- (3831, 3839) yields 129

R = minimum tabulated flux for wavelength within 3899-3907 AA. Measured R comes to 188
